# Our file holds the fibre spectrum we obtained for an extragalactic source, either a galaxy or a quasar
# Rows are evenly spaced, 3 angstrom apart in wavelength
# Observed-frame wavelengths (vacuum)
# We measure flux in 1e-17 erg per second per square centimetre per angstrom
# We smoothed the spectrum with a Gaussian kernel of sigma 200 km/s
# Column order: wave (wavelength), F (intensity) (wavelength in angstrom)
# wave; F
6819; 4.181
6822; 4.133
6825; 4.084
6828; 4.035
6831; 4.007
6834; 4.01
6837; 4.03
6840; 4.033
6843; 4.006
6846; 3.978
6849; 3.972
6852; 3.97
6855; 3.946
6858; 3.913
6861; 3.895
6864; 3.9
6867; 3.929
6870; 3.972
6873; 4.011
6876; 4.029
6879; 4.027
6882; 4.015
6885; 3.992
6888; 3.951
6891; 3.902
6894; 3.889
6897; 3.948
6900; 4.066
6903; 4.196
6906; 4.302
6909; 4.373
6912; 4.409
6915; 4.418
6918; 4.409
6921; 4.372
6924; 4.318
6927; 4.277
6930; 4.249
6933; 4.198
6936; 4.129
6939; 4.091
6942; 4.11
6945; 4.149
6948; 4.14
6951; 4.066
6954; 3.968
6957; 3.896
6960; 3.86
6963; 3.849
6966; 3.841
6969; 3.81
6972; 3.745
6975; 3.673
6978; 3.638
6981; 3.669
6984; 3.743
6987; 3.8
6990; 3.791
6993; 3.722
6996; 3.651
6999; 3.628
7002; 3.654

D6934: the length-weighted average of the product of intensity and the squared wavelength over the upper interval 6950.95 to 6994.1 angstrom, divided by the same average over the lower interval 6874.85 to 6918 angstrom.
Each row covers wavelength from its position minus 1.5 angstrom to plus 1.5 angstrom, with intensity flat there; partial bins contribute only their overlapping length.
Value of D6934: 0.94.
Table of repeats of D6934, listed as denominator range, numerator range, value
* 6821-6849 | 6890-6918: 1.06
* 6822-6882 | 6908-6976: 1.06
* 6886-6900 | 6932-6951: 1.06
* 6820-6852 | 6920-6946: 1.07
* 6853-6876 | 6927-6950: 1.08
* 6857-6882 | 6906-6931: 1.11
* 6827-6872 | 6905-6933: 1.11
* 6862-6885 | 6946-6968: 1.02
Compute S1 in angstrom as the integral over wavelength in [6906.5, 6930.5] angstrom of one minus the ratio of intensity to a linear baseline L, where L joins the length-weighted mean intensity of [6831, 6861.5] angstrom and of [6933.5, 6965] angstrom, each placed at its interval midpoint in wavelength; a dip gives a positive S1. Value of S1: -2.04 angstrom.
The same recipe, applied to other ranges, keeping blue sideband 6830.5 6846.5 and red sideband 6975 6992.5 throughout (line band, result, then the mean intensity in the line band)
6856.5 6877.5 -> 0.0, 3.95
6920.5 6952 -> -3.0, 4.19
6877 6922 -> -3.0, 4.15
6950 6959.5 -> -0.4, 3.96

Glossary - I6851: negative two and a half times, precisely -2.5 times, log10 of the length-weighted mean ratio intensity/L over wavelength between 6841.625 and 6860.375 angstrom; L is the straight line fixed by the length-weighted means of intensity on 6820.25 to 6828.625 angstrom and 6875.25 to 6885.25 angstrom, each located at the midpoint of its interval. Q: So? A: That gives 0.03 mag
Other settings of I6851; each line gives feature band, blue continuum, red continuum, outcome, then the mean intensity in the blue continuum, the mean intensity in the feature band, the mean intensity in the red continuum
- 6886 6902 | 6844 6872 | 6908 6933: 0.06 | 3.94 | 3.96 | 4.34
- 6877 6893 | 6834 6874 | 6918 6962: 0.01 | 3.97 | 3.98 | 4.14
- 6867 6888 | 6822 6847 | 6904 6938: 0.05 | 4.03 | 4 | 4.31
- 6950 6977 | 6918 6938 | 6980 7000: 0.03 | 4.26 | 3.85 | 3.72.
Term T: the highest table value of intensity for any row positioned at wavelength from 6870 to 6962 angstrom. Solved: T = 4.418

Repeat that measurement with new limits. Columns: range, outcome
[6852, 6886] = 4.029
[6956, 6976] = 3.896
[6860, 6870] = 3.972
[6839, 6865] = 4.033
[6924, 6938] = 4.318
